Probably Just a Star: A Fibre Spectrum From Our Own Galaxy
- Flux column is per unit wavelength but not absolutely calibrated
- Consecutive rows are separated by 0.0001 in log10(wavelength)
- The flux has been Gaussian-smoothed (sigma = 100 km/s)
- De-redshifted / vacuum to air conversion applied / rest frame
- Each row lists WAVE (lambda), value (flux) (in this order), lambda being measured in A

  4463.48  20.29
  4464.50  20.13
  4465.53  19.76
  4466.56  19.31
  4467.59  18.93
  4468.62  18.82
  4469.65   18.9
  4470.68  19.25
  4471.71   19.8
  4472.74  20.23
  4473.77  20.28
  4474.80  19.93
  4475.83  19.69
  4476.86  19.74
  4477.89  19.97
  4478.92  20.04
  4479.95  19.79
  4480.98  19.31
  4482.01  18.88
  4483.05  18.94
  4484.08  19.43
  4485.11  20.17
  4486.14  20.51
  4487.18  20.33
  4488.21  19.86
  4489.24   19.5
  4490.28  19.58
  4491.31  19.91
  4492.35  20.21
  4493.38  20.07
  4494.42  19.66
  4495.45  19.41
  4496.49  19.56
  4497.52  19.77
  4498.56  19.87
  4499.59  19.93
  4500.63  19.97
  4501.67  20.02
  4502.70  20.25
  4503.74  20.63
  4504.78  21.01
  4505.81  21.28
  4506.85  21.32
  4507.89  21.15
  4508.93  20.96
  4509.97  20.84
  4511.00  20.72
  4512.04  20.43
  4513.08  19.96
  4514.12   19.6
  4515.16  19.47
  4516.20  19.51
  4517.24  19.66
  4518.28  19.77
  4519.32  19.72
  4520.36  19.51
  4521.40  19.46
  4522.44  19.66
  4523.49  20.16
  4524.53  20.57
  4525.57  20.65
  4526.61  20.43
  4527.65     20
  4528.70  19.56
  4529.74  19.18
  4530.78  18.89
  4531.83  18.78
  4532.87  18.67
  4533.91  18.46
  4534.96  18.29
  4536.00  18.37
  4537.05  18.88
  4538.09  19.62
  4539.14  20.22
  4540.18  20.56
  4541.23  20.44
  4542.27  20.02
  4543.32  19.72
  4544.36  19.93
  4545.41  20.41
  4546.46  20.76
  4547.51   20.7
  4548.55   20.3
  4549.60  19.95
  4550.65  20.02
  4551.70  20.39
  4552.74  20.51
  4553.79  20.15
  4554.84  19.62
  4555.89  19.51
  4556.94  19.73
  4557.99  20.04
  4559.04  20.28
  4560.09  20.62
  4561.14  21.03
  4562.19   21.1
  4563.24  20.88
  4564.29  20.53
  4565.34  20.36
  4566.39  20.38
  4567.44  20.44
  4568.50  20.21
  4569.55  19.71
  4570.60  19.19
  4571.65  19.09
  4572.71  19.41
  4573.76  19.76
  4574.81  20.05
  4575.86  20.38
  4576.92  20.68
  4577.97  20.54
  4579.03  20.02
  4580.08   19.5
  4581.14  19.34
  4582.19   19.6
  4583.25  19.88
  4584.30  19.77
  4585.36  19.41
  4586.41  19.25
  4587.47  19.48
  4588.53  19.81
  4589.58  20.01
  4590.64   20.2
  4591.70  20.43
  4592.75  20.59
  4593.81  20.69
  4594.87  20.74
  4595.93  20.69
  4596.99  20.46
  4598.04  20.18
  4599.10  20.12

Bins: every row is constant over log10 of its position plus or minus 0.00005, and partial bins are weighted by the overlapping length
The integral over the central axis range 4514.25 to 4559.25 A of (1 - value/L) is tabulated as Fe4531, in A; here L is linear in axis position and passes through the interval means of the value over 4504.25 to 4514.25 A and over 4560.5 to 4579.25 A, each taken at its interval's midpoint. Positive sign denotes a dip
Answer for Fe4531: 1.6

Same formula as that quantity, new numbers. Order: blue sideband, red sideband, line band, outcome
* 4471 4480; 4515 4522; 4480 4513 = -0.6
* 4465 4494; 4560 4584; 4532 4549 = 0.2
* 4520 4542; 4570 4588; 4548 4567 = -0.6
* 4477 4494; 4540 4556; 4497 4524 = -0.3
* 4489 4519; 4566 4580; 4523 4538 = 0.5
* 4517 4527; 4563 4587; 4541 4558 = -0.2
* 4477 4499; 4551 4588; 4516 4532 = 0.1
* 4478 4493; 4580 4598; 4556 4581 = -0.2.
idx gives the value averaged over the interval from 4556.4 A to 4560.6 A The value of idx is 20.2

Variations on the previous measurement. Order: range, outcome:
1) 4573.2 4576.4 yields 20.1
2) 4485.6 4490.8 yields 20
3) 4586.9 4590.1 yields 19.8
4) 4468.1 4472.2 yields 19.2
